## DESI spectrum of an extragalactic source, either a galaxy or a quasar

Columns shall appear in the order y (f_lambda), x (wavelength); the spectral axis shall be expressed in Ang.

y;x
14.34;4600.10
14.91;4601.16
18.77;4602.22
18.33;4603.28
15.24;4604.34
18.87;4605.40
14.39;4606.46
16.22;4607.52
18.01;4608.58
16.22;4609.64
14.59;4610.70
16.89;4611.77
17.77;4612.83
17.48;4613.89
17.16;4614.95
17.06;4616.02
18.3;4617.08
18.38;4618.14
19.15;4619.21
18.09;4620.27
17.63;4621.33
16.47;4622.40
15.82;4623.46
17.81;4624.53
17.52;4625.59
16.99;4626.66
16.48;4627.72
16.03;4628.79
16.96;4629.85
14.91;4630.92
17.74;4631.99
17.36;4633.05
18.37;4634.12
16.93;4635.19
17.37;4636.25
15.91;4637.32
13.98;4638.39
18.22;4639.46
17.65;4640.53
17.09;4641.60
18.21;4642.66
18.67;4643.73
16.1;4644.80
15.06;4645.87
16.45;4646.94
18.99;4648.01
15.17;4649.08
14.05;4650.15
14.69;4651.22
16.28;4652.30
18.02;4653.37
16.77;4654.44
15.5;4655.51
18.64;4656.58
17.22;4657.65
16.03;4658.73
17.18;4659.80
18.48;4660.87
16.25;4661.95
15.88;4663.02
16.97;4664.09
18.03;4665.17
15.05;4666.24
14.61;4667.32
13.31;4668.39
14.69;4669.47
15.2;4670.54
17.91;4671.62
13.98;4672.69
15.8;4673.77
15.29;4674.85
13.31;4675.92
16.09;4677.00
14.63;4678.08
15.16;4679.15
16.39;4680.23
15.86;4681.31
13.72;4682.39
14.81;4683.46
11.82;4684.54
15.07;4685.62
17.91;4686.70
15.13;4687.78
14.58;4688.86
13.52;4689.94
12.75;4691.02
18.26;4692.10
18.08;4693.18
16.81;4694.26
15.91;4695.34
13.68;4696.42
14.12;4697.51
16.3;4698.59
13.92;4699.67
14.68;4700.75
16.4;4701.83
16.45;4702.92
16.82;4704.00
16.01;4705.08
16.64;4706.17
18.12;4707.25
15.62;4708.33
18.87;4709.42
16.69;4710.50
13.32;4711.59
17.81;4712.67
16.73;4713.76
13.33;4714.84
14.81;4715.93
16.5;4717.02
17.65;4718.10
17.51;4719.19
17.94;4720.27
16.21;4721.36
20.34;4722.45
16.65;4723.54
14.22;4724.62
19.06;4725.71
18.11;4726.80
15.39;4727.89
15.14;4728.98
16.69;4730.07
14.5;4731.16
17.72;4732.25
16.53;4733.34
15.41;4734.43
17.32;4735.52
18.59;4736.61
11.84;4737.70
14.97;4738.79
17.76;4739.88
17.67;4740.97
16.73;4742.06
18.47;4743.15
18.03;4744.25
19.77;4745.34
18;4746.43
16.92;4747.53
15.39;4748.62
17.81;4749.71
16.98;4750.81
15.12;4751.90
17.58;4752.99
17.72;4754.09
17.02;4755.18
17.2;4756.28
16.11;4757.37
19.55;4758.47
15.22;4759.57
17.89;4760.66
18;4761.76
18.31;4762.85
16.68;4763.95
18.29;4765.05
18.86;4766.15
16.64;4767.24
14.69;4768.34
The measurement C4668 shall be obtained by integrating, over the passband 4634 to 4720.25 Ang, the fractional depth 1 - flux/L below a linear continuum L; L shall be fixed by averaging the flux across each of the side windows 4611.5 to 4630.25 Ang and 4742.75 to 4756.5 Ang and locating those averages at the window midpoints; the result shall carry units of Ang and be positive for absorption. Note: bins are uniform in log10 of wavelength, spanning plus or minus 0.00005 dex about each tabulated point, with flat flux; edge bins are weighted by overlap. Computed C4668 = 6.6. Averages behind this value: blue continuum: 17.3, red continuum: 17.4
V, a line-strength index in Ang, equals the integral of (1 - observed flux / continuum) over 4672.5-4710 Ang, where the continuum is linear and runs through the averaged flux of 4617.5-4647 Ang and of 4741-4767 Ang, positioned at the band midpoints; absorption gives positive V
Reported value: 3.78 Ang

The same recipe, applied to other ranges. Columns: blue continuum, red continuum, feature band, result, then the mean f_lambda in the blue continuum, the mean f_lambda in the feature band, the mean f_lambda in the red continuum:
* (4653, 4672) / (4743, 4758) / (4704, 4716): 0.4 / 16.4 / 16.3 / 17.3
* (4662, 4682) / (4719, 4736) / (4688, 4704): 0.6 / 15.5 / 15.4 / 16.8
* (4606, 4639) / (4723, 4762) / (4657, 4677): 1.2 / 16.9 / 15.9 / 16.9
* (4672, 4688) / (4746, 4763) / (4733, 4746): -0.2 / 15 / 16.9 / 17.1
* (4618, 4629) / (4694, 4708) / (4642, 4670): 0.5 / 17.3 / 16.4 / 15.8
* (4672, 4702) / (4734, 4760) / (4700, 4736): -0.9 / 15.1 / 16.5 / 17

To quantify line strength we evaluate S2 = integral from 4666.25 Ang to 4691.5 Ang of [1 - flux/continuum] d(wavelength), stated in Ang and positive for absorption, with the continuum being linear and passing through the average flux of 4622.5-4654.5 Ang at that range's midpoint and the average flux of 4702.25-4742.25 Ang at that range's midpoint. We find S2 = 2.68 Ang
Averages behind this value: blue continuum 16.7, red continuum 16.5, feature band 14.9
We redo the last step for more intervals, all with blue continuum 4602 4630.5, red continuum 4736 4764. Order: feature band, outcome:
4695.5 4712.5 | 1.23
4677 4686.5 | 1.25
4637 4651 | 0.46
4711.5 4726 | 0.42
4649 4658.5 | 0.45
